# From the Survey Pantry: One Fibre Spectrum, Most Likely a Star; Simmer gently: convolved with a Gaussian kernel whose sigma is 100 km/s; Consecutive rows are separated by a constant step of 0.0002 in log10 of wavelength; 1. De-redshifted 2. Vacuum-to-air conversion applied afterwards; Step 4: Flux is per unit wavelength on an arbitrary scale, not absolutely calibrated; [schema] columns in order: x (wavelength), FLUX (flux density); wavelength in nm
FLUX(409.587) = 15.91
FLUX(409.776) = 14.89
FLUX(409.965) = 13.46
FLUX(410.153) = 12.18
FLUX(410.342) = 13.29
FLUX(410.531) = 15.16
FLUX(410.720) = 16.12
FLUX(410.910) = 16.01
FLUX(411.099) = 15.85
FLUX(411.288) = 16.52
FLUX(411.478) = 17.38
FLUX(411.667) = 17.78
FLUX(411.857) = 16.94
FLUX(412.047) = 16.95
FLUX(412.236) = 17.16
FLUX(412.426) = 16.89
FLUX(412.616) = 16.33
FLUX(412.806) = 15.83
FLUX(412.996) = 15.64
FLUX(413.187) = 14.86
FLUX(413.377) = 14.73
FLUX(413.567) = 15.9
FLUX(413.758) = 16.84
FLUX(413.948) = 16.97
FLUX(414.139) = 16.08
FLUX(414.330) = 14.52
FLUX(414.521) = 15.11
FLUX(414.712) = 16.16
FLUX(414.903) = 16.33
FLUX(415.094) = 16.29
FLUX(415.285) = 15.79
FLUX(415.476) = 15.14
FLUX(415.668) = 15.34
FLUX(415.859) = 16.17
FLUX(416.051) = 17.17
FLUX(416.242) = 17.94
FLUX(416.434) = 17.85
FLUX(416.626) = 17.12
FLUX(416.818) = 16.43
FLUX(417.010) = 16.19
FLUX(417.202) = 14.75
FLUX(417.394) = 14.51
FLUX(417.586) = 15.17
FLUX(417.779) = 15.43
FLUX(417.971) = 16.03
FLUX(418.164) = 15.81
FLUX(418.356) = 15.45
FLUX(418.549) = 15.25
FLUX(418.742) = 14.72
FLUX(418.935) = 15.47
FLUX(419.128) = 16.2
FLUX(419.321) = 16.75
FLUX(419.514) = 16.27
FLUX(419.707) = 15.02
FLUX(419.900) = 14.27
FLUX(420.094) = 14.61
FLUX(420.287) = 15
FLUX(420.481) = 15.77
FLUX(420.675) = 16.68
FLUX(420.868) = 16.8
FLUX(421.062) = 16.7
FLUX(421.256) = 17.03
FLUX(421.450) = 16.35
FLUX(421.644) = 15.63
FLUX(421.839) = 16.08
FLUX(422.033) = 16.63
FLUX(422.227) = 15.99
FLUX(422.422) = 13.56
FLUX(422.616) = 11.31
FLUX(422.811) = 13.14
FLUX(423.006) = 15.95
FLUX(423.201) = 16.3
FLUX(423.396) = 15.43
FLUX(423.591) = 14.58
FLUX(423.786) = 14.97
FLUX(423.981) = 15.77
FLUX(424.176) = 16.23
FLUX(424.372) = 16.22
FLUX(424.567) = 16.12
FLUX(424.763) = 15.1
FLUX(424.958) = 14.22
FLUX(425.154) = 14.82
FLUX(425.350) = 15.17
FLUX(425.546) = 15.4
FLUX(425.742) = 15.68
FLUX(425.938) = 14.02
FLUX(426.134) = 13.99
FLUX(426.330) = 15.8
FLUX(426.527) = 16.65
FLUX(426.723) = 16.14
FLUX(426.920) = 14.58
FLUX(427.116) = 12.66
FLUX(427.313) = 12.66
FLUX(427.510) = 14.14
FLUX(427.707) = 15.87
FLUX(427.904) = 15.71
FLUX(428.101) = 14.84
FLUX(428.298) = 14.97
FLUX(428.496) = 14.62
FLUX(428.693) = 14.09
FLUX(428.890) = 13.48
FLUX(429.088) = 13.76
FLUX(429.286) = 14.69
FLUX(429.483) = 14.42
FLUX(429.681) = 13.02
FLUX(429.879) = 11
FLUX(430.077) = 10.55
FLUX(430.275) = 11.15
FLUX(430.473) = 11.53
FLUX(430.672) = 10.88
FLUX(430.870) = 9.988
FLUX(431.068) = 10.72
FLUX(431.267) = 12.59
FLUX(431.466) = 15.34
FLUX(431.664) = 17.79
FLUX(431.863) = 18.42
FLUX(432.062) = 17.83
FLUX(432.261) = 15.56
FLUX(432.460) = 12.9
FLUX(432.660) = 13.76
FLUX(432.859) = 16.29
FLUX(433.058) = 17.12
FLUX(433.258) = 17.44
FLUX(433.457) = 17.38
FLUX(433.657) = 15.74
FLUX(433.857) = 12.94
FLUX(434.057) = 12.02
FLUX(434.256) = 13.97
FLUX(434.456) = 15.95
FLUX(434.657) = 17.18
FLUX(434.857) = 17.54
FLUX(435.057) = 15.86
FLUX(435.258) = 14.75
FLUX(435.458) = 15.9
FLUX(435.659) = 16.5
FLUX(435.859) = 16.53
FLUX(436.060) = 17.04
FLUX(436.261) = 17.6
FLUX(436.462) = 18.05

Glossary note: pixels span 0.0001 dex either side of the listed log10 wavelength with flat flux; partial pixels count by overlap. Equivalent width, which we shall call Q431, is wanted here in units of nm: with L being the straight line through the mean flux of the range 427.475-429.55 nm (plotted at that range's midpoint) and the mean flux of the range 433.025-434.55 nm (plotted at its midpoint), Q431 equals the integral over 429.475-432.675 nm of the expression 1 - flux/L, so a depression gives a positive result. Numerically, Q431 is 0.34 nm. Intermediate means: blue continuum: 14.6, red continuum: 15.2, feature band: 13.3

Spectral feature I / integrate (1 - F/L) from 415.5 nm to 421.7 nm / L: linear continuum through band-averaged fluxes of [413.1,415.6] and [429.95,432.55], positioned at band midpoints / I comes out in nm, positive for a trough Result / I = -0.31 nm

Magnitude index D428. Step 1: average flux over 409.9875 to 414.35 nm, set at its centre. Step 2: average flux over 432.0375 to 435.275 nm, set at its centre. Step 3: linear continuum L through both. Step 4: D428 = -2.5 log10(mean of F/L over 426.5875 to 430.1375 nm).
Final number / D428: 0.12 mag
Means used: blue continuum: 15.9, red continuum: 15.5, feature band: 14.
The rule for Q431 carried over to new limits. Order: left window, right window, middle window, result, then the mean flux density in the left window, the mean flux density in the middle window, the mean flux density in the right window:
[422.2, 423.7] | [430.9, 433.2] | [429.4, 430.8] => 0.307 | 14.5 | 11.7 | 15.2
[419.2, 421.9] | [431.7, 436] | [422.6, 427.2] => 0.235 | 15.9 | 15.1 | 15.8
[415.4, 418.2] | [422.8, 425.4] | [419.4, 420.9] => 0.022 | 16.1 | 15.5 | 15.4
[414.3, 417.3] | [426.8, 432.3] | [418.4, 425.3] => -0.146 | 16.2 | 15.5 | 13.8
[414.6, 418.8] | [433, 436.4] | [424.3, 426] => 0.082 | 16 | 15.2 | 16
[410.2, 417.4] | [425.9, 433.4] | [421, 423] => -0.013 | 16.1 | 15.2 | 14.3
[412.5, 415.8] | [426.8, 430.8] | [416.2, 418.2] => -0.103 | 15.8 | 16.1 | 13.4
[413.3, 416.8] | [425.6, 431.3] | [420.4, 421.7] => -0.122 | 16.2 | 16.5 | 13.6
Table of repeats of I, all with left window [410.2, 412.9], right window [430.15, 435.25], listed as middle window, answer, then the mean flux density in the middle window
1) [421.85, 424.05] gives 0.07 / 14.9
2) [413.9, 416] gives 0.02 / 15.8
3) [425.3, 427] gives -0.01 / 15.3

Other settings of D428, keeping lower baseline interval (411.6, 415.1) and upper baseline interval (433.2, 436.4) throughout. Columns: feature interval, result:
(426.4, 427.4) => 0.10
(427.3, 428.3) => 0.08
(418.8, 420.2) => 0.04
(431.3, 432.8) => 0.01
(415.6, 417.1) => -0.05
